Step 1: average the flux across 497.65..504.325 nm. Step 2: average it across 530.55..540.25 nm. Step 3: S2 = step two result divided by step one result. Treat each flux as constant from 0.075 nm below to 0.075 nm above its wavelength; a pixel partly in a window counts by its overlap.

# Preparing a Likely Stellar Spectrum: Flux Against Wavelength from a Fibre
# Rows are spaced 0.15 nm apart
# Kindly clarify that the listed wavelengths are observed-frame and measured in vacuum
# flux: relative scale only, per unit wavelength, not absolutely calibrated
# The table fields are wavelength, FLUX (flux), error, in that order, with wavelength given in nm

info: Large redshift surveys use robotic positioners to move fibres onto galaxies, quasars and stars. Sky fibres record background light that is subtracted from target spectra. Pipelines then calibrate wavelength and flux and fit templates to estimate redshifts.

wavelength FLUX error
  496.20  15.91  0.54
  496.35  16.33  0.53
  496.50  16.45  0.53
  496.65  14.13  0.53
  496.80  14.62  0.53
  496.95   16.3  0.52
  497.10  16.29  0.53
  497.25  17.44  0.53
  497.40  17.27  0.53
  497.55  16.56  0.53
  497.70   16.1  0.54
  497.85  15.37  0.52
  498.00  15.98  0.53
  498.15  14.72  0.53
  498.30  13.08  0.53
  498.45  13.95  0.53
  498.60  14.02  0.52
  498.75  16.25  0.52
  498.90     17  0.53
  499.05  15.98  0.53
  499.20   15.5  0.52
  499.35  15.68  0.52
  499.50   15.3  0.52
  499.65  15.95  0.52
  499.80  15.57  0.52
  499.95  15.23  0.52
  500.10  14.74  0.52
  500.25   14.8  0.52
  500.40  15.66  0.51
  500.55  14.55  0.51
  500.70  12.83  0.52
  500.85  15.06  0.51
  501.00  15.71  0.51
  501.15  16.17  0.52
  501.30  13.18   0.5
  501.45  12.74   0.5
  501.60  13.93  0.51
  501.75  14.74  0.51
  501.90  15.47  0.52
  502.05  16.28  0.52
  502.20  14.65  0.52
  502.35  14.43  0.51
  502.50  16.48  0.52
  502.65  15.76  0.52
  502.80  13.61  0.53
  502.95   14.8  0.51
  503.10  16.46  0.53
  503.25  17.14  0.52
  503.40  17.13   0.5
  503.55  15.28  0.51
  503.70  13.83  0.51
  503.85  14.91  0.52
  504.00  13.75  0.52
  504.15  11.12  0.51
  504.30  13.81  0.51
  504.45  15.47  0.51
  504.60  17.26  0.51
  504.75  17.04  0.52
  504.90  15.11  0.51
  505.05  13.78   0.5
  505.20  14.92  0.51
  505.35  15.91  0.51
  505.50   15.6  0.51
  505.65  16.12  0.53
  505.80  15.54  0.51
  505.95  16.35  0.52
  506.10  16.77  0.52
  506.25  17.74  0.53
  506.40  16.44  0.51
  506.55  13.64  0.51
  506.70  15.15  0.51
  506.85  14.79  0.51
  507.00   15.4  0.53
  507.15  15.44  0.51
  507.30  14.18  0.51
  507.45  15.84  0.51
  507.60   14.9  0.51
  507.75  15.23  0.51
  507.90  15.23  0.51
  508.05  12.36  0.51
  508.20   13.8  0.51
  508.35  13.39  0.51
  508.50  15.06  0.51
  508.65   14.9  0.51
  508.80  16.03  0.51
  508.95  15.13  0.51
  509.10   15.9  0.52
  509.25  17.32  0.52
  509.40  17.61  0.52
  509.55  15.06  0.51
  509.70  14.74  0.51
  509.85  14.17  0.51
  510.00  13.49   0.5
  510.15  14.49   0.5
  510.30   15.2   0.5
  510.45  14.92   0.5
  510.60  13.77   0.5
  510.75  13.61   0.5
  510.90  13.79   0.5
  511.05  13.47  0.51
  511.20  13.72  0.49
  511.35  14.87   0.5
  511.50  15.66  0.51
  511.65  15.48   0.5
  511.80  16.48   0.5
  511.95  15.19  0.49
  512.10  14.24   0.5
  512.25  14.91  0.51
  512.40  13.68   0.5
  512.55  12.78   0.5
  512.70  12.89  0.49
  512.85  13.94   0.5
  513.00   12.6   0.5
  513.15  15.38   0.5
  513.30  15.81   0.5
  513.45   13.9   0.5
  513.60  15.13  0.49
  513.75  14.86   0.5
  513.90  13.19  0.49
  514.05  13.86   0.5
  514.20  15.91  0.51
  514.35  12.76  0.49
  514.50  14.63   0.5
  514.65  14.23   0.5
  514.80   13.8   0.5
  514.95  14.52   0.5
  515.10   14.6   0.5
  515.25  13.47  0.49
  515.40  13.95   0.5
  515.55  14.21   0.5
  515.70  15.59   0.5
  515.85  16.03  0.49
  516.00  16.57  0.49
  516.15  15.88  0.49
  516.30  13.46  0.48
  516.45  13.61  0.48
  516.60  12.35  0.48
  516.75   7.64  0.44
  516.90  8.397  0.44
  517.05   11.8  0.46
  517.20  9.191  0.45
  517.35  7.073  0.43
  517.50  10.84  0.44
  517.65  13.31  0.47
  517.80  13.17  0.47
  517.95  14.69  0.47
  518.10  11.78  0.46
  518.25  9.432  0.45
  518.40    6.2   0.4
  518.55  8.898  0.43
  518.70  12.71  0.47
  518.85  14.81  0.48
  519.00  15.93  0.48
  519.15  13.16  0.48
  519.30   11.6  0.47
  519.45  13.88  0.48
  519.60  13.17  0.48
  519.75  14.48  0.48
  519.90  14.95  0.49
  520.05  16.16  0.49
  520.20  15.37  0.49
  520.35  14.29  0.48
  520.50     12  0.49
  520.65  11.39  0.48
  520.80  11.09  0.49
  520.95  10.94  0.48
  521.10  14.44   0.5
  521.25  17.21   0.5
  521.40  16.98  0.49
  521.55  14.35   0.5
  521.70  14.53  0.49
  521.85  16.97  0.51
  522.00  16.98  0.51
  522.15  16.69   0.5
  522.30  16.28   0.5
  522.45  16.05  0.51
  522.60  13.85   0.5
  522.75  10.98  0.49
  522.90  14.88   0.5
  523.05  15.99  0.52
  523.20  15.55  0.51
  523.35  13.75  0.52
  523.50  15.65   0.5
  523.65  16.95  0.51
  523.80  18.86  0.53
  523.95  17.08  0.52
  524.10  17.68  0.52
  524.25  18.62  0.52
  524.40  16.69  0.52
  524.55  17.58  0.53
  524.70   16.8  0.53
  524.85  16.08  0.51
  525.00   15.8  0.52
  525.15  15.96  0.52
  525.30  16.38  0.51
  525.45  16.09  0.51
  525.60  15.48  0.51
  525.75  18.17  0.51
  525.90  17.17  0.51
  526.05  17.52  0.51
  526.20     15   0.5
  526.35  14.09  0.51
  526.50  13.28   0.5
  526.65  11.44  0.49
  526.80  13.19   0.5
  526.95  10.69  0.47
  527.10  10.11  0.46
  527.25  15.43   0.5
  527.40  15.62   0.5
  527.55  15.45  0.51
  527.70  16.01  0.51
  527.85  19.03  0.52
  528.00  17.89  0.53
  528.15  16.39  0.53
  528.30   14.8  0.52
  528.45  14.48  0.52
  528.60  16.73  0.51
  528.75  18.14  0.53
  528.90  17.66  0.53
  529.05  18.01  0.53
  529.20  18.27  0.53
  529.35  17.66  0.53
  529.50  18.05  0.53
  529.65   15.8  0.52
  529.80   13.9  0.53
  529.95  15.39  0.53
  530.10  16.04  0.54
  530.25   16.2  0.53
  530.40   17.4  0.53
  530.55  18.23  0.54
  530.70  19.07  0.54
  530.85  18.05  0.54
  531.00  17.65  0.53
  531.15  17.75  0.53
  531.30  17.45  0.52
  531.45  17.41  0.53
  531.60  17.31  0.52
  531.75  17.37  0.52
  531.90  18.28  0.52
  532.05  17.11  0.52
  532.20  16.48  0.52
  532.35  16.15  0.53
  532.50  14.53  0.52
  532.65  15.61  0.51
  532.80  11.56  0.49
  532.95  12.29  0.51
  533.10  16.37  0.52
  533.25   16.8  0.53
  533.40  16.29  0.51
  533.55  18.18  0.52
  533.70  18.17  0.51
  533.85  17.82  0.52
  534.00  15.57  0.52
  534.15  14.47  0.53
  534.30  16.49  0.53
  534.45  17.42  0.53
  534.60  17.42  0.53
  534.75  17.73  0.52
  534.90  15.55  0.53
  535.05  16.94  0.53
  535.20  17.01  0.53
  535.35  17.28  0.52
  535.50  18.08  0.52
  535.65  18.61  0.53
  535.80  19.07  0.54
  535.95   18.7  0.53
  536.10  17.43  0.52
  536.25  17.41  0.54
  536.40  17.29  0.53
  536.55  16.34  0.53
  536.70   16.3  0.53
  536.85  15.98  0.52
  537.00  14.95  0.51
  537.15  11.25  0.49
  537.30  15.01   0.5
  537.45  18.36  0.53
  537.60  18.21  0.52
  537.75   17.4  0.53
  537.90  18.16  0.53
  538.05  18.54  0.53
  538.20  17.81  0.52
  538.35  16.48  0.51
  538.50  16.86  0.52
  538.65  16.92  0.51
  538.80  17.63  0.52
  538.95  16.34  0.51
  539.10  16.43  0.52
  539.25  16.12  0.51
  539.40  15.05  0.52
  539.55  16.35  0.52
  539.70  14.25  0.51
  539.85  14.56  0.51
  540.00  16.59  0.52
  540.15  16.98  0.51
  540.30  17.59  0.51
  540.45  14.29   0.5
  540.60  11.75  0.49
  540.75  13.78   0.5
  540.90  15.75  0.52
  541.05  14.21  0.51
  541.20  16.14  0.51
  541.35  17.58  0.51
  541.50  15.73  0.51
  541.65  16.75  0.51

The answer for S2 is 1.1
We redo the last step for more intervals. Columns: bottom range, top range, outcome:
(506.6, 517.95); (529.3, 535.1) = 1.17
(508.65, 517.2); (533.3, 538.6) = 1.19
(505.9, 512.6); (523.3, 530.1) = 1.07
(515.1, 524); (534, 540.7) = 1.21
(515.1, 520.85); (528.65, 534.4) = 1.31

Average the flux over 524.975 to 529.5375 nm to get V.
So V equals 15.8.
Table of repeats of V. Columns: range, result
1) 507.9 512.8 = 14.6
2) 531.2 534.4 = 16.3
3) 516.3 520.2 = 12.1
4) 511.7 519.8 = 13.3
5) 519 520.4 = 14.2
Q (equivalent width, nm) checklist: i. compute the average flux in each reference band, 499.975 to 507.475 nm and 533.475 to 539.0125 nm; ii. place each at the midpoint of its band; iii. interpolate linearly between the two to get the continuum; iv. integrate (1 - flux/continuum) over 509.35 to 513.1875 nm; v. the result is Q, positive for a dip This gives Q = 0.28 nm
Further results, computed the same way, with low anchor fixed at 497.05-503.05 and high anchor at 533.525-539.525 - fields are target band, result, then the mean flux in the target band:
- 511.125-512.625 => 0.10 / 14.7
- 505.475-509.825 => 0.06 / 15.4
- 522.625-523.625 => 0.11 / 14.6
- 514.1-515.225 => 0.11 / 14.3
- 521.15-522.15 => 0.00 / 16.2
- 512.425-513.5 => 0.13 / 13.9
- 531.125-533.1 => 0.07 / 16.1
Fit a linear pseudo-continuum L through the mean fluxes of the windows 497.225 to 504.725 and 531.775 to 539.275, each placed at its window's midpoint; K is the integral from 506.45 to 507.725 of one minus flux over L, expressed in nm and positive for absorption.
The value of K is 0.04 nm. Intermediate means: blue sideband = 15.2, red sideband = 16.7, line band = 15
